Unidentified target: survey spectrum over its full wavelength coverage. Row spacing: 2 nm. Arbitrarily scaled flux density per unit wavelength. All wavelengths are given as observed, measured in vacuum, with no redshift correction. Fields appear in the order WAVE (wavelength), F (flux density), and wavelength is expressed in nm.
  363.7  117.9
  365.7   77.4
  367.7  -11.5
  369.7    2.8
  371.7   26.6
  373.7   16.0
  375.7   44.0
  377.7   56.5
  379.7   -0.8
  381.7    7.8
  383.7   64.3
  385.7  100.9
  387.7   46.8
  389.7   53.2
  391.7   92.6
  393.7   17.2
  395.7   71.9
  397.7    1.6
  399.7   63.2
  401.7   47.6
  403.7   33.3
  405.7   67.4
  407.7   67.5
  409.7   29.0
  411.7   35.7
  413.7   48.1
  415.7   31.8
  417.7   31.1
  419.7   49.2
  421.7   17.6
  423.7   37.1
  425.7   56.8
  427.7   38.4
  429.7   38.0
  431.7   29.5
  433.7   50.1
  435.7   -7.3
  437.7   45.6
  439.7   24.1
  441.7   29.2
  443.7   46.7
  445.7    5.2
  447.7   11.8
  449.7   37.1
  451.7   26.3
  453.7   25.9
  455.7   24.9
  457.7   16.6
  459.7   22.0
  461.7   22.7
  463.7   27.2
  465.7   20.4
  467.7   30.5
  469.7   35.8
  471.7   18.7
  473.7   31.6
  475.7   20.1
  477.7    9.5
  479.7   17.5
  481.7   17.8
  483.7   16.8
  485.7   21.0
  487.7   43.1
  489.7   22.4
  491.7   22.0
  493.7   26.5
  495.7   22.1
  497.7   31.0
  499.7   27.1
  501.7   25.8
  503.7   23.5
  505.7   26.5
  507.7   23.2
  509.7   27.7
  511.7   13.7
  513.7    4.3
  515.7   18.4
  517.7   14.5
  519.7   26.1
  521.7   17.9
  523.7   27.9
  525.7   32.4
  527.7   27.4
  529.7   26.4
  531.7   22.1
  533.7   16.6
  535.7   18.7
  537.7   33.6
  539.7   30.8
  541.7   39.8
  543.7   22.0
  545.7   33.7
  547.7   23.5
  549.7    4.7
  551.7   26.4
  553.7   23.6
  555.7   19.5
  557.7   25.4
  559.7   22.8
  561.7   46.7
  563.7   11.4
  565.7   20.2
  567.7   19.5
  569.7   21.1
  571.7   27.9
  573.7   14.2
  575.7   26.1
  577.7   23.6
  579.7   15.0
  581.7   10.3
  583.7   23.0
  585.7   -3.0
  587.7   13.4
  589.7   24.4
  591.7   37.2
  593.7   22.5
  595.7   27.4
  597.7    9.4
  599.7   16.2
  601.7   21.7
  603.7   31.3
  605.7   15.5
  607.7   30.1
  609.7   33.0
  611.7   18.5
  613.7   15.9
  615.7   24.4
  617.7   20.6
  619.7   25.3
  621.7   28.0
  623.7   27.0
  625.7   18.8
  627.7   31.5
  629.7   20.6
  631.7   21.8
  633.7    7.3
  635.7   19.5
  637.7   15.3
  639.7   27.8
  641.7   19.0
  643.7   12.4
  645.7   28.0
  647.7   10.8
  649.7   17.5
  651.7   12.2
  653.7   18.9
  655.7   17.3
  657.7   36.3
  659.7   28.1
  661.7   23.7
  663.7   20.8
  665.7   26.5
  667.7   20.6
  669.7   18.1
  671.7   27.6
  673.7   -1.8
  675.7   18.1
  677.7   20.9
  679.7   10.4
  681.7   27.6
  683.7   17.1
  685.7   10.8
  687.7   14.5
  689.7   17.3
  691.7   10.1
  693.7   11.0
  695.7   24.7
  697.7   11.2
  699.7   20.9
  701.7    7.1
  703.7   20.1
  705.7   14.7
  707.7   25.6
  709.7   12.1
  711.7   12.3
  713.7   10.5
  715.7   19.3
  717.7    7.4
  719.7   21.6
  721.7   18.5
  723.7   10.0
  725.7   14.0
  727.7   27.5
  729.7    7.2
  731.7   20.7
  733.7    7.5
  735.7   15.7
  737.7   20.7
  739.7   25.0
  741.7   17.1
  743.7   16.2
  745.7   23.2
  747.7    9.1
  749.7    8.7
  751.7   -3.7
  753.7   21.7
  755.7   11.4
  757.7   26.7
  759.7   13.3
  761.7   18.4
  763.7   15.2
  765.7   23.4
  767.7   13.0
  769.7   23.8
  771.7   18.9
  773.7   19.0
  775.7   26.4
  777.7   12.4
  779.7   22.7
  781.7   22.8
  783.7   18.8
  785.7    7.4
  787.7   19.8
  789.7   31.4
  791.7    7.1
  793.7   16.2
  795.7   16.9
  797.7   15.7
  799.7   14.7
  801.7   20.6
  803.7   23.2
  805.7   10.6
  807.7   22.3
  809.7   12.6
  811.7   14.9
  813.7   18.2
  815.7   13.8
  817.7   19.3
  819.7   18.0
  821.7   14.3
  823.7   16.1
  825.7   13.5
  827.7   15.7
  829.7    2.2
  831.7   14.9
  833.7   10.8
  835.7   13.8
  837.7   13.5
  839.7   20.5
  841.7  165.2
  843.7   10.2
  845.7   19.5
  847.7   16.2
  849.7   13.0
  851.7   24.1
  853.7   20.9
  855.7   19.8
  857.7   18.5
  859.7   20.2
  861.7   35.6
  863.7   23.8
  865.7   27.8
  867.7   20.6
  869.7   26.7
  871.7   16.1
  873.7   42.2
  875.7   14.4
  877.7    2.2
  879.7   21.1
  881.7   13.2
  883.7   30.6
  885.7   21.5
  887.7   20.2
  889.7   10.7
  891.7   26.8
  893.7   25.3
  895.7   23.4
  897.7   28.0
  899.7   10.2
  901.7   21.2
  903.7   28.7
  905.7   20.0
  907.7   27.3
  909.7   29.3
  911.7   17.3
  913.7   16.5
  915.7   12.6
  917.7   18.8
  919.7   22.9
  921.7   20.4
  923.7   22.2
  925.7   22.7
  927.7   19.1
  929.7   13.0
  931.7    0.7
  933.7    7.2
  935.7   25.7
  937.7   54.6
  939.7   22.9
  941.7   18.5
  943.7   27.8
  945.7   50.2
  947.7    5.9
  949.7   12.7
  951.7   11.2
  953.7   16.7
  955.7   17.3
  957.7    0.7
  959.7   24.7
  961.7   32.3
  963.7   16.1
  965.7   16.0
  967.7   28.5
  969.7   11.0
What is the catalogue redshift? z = 1.26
